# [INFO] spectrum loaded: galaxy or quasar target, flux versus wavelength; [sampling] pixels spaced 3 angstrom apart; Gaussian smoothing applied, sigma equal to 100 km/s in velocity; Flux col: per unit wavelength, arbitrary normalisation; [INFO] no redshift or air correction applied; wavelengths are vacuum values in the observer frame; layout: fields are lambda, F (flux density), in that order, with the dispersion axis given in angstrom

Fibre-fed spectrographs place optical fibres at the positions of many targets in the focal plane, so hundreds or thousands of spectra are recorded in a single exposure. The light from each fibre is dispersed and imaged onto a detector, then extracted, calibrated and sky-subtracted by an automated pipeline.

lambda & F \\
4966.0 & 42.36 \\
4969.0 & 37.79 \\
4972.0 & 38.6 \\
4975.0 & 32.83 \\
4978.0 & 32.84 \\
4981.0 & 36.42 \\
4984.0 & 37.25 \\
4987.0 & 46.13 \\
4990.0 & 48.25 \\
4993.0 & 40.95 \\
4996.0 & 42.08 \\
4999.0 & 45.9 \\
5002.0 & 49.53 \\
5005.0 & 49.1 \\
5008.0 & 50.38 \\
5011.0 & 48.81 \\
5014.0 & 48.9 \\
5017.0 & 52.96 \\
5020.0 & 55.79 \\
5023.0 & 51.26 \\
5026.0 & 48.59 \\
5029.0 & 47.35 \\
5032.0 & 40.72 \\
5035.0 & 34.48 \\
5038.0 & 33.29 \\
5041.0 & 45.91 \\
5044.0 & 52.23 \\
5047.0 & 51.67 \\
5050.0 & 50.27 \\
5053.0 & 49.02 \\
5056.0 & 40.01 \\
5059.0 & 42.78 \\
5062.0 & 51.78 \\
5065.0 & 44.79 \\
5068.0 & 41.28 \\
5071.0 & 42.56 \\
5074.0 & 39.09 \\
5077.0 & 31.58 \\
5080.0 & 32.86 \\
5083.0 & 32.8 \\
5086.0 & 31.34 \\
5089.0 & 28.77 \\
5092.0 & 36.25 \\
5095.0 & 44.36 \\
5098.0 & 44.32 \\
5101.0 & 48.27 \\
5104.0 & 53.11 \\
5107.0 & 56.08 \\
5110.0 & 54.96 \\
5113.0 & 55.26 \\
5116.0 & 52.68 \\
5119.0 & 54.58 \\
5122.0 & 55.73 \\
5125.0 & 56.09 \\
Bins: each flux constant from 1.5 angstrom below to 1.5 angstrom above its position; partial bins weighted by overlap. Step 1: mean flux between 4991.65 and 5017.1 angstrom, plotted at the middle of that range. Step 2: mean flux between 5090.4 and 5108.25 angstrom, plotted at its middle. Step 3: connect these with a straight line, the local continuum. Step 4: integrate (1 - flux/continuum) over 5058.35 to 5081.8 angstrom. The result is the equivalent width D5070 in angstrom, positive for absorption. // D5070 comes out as 3.2 angstrom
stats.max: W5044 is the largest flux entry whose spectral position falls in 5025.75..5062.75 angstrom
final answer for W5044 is 52.23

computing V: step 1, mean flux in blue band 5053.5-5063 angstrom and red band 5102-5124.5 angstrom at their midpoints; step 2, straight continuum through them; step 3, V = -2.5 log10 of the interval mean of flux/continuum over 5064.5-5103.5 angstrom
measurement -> 0.27 mag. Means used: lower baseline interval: 44.9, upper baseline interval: 54.6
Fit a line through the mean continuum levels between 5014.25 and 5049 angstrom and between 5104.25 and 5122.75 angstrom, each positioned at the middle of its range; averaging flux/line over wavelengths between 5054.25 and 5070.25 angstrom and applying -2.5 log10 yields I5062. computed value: 0.13 mag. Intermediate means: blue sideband 46.9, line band 44.1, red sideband 54.7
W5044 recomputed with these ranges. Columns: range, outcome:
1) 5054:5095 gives 51.78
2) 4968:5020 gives 55.79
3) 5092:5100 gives 44.36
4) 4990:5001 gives 48.25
